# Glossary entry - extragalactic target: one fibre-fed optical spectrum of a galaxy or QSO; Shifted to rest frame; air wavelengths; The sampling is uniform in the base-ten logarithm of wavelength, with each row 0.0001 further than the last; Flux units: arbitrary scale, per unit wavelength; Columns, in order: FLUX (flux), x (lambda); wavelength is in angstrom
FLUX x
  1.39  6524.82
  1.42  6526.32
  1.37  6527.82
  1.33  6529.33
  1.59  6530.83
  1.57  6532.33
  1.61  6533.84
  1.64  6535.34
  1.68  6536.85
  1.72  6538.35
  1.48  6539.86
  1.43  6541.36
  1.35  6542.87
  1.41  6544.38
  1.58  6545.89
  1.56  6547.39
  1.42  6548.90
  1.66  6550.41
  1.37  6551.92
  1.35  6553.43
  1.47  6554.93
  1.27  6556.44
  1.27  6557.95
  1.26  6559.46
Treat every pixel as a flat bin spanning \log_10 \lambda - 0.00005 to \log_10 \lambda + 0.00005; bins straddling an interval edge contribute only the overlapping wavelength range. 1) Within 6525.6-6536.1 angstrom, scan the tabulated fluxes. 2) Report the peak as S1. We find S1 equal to 1.64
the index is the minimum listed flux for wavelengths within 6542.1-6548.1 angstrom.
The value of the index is 1.35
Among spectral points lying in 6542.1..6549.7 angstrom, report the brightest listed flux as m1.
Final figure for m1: 1.58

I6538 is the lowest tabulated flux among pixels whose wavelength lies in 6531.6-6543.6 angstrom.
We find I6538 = 1.35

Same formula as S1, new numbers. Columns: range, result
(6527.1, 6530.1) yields 1.37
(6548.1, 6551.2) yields 1.66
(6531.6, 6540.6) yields 1.72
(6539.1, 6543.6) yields 1.48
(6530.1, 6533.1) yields 1.59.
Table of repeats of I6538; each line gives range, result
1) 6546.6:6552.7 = 1.37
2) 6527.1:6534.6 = 1.33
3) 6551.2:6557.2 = 1.27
